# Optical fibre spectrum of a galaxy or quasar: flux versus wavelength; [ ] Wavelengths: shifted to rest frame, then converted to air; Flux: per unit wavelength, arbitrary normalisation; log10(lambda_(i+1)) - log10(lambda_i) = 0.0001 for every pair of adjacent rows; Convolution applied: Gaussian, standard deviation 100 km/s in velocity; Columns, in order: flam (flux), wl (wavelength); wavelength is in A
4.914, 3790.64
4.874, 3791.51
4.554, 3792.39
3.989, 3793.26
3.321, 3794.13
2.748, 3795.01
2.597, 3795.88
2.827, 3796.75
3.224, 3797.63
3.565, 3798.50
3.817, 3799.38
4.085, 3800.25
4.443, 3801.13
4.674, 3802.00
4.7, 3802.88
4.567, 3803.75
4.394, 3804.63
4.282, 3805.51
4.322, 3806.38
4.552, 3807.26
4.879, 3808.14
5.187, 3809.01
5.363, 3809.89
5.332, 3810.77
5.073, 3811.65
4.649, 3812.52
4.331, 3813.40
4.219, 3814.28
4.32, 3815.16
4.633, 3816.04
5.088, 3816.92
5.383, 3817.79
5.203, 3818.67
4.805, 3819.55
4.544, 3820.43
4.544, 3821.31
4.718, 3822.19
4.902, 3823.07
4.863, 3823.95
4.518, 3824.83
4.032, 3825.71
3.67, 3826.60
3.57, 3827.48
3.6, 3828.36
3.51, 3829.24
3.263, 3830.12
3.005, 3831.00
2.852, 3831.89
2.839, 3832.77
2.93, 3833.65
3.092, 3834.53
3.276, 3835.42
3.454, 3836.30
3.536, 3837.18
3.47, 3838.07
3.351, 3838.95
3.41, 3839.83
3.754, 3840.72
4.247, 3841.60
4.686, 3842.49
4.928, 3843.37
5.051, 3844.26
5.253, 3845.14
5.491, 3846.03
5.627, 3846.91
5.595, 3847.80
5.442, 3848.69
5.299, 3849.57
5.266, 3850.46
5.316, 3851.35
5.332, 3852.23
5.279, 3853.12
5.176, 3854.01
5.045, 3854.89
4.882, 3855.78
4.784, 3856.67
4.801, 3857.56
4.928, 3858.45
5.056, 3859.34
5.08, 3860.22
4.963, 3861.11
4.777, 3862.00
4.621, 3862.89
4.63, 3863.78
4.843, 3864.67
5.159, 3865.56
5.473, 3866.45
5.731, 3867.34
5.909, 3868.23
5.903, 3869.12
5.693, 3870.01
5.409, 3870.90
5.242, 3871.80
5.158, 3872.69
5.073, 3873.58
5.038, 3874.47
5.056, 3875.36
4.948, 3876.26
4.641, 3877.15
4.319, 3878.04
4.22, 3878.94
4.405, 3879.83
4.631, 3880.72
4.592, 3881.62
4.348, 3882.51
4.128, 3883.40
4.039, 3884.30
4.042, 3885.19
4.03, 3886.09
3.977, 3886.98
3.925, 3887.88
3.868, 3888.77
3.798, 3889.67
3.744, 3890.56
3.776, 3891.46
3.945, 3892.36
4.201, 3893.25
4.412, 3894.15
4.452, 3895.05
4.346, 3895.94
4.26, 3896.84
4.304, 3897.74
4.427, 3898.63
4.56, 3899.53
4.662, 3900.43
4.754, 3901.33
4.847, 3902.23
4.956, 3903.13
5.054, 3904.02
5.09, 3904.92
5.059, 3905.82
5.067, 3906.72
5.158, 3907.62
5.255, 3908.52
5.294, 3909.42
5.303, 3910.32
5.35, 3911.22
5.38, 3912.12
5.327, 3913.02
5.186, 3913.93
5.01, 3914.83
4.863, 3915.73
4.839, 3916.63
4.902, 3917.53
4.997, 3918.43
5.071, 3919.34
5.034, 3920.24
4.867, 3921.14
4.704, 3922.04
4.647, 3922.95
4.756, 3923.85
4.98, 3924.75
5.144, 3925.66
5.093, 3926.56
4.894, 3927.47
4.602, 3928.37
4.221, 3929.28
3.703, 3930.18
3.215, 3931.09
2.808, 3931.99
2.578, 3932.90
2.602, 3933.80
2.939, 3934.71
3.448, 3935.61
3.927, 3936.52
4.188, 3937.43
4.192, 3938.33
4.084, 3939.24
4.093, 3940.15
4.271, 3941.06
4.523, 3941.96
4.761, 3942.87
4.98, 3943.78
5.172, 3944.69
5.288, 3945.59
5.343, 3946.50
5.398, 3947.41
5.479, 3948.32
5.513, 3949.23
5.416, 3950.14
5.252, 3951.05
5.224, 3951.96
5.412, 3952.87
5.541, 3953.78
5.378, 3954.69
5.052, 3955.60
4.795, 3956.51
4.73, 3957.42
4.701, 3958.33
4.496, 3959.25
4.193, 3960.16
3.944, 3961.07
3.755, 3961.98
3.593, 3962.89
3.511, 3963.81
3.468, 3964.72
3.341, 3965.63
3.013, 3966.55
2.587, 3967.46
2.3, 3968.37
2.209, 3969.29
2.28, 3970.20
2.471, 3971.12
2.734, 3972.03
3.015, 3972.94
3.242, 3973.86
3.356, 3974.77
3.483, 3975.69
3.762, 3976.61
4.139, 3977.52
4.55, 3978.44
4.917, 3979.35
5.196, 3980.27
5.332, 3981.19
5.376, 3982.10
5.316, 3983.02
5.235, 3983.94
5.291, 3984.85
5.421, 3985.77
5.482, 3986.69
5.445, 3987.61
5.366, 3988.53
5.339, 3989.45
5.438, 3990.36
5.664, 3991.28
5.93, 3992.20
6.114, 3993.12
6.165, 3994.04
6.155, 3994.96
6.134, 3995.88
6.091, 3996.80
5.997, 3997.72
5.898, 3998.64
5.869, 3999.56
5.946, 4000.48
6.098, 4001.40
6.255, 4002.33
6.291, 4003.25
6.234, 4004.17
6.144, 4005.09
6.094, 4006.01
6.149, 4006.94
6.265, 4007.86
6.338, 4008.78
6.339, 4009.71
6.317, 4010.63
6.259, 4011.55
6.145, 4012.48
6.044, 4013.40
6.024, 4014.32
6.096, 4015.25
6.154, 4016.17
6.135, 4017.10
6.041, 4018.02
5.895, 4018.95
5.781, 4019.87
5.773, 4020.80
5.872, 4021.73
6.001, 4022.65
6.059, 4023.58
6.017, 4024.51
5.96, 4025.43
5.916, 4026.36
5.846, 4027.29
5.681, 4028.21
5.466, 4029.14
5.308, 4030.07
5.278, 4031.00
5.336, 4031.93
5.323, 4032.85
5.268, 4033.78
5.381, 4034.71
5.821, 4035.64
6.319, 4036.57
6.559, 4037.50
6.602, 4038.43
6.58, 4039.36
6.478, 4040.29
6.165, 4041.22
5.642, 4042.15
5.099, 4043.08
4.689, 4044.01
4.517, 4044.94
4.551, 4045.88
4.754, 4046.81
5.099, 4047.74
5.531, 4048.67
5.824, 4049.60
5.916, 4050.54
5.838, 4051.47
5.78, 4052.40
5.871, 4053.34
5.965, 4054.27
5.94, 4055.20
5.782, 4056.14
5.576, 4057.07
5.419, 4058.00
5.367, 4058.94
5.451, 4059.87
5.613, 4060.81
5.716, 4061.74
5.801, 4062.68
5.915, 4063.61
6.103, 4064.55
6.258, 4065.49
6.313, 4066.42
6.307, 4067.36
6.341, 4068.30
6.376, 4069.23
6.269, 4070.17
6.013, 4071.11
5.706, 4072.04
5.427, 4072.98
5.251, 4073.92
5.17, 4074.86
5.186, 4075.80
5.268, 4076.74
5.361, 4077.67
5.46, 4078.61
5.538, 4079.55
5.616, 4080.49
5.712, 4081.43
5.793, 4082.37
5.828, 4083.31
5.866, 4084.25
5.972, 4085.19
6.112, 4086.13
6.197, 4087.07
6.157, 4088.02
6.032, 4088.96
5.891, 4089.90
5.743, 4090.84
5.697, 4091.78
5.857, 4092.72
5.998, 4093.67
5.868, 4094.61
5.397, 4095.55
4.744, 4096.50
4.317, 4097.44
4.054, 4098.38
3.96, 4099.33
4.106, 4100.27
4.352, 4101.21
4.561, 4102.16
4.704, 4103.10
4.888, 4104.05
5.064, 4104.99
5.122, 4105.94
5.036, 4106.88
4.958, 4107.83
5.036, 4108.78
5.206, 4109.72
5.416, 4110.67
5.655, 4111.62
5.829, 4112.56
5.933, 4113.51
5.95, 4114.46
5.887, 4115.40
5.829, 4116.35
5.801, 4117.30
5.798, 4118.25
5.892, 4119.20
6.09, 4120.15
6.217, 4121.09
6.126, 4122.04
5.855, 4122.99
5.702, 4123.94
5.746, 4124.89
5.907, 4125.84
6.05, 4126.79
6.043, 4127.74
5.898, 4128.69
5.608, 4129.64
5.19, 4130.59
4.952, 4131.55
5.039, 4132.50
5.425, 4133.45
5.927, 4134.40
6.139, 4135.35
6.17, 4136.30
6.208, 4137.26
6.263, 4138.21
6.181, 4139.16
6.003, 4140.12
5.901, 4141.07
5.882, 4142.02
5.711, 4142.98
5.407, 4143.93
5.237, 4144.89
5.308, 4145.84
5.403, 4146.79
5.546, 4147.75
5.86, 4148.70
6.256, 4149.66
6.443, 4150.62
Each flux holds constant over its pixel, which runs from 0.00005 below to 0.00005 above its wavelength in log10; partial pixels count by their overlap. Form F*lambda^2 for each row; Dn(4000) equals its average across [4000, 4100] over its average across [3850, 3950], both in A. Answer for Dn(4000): 1.32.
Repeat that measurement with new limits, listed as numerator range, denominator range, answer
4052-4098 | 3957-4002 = 1.31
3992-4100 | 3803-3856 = 1.45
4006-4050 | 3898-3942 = 1.34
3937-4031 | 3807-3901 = 1.20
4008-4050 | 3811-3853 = 1.47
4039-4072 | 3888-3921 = 1.31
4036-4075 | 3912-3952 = 1.34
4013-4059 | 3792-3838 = 1.56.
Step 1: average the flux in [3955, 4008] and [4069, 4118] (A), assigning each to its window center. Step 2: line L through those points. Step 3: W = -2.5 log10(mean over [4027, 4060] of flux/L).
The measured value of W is -0.09 mag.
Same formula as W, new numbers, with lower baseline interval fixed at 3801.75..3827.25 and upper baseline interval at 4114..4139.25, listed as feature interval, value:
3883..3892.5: 0.25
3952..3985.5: 0.28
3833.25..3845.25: 0.23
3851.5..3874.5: -0.07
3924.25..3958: 0.13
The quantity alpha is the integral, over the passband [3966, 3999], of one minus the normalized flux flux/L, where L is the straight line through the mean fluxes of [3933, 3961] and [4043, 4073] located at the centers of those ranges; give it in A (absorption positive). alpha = 2.5 A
